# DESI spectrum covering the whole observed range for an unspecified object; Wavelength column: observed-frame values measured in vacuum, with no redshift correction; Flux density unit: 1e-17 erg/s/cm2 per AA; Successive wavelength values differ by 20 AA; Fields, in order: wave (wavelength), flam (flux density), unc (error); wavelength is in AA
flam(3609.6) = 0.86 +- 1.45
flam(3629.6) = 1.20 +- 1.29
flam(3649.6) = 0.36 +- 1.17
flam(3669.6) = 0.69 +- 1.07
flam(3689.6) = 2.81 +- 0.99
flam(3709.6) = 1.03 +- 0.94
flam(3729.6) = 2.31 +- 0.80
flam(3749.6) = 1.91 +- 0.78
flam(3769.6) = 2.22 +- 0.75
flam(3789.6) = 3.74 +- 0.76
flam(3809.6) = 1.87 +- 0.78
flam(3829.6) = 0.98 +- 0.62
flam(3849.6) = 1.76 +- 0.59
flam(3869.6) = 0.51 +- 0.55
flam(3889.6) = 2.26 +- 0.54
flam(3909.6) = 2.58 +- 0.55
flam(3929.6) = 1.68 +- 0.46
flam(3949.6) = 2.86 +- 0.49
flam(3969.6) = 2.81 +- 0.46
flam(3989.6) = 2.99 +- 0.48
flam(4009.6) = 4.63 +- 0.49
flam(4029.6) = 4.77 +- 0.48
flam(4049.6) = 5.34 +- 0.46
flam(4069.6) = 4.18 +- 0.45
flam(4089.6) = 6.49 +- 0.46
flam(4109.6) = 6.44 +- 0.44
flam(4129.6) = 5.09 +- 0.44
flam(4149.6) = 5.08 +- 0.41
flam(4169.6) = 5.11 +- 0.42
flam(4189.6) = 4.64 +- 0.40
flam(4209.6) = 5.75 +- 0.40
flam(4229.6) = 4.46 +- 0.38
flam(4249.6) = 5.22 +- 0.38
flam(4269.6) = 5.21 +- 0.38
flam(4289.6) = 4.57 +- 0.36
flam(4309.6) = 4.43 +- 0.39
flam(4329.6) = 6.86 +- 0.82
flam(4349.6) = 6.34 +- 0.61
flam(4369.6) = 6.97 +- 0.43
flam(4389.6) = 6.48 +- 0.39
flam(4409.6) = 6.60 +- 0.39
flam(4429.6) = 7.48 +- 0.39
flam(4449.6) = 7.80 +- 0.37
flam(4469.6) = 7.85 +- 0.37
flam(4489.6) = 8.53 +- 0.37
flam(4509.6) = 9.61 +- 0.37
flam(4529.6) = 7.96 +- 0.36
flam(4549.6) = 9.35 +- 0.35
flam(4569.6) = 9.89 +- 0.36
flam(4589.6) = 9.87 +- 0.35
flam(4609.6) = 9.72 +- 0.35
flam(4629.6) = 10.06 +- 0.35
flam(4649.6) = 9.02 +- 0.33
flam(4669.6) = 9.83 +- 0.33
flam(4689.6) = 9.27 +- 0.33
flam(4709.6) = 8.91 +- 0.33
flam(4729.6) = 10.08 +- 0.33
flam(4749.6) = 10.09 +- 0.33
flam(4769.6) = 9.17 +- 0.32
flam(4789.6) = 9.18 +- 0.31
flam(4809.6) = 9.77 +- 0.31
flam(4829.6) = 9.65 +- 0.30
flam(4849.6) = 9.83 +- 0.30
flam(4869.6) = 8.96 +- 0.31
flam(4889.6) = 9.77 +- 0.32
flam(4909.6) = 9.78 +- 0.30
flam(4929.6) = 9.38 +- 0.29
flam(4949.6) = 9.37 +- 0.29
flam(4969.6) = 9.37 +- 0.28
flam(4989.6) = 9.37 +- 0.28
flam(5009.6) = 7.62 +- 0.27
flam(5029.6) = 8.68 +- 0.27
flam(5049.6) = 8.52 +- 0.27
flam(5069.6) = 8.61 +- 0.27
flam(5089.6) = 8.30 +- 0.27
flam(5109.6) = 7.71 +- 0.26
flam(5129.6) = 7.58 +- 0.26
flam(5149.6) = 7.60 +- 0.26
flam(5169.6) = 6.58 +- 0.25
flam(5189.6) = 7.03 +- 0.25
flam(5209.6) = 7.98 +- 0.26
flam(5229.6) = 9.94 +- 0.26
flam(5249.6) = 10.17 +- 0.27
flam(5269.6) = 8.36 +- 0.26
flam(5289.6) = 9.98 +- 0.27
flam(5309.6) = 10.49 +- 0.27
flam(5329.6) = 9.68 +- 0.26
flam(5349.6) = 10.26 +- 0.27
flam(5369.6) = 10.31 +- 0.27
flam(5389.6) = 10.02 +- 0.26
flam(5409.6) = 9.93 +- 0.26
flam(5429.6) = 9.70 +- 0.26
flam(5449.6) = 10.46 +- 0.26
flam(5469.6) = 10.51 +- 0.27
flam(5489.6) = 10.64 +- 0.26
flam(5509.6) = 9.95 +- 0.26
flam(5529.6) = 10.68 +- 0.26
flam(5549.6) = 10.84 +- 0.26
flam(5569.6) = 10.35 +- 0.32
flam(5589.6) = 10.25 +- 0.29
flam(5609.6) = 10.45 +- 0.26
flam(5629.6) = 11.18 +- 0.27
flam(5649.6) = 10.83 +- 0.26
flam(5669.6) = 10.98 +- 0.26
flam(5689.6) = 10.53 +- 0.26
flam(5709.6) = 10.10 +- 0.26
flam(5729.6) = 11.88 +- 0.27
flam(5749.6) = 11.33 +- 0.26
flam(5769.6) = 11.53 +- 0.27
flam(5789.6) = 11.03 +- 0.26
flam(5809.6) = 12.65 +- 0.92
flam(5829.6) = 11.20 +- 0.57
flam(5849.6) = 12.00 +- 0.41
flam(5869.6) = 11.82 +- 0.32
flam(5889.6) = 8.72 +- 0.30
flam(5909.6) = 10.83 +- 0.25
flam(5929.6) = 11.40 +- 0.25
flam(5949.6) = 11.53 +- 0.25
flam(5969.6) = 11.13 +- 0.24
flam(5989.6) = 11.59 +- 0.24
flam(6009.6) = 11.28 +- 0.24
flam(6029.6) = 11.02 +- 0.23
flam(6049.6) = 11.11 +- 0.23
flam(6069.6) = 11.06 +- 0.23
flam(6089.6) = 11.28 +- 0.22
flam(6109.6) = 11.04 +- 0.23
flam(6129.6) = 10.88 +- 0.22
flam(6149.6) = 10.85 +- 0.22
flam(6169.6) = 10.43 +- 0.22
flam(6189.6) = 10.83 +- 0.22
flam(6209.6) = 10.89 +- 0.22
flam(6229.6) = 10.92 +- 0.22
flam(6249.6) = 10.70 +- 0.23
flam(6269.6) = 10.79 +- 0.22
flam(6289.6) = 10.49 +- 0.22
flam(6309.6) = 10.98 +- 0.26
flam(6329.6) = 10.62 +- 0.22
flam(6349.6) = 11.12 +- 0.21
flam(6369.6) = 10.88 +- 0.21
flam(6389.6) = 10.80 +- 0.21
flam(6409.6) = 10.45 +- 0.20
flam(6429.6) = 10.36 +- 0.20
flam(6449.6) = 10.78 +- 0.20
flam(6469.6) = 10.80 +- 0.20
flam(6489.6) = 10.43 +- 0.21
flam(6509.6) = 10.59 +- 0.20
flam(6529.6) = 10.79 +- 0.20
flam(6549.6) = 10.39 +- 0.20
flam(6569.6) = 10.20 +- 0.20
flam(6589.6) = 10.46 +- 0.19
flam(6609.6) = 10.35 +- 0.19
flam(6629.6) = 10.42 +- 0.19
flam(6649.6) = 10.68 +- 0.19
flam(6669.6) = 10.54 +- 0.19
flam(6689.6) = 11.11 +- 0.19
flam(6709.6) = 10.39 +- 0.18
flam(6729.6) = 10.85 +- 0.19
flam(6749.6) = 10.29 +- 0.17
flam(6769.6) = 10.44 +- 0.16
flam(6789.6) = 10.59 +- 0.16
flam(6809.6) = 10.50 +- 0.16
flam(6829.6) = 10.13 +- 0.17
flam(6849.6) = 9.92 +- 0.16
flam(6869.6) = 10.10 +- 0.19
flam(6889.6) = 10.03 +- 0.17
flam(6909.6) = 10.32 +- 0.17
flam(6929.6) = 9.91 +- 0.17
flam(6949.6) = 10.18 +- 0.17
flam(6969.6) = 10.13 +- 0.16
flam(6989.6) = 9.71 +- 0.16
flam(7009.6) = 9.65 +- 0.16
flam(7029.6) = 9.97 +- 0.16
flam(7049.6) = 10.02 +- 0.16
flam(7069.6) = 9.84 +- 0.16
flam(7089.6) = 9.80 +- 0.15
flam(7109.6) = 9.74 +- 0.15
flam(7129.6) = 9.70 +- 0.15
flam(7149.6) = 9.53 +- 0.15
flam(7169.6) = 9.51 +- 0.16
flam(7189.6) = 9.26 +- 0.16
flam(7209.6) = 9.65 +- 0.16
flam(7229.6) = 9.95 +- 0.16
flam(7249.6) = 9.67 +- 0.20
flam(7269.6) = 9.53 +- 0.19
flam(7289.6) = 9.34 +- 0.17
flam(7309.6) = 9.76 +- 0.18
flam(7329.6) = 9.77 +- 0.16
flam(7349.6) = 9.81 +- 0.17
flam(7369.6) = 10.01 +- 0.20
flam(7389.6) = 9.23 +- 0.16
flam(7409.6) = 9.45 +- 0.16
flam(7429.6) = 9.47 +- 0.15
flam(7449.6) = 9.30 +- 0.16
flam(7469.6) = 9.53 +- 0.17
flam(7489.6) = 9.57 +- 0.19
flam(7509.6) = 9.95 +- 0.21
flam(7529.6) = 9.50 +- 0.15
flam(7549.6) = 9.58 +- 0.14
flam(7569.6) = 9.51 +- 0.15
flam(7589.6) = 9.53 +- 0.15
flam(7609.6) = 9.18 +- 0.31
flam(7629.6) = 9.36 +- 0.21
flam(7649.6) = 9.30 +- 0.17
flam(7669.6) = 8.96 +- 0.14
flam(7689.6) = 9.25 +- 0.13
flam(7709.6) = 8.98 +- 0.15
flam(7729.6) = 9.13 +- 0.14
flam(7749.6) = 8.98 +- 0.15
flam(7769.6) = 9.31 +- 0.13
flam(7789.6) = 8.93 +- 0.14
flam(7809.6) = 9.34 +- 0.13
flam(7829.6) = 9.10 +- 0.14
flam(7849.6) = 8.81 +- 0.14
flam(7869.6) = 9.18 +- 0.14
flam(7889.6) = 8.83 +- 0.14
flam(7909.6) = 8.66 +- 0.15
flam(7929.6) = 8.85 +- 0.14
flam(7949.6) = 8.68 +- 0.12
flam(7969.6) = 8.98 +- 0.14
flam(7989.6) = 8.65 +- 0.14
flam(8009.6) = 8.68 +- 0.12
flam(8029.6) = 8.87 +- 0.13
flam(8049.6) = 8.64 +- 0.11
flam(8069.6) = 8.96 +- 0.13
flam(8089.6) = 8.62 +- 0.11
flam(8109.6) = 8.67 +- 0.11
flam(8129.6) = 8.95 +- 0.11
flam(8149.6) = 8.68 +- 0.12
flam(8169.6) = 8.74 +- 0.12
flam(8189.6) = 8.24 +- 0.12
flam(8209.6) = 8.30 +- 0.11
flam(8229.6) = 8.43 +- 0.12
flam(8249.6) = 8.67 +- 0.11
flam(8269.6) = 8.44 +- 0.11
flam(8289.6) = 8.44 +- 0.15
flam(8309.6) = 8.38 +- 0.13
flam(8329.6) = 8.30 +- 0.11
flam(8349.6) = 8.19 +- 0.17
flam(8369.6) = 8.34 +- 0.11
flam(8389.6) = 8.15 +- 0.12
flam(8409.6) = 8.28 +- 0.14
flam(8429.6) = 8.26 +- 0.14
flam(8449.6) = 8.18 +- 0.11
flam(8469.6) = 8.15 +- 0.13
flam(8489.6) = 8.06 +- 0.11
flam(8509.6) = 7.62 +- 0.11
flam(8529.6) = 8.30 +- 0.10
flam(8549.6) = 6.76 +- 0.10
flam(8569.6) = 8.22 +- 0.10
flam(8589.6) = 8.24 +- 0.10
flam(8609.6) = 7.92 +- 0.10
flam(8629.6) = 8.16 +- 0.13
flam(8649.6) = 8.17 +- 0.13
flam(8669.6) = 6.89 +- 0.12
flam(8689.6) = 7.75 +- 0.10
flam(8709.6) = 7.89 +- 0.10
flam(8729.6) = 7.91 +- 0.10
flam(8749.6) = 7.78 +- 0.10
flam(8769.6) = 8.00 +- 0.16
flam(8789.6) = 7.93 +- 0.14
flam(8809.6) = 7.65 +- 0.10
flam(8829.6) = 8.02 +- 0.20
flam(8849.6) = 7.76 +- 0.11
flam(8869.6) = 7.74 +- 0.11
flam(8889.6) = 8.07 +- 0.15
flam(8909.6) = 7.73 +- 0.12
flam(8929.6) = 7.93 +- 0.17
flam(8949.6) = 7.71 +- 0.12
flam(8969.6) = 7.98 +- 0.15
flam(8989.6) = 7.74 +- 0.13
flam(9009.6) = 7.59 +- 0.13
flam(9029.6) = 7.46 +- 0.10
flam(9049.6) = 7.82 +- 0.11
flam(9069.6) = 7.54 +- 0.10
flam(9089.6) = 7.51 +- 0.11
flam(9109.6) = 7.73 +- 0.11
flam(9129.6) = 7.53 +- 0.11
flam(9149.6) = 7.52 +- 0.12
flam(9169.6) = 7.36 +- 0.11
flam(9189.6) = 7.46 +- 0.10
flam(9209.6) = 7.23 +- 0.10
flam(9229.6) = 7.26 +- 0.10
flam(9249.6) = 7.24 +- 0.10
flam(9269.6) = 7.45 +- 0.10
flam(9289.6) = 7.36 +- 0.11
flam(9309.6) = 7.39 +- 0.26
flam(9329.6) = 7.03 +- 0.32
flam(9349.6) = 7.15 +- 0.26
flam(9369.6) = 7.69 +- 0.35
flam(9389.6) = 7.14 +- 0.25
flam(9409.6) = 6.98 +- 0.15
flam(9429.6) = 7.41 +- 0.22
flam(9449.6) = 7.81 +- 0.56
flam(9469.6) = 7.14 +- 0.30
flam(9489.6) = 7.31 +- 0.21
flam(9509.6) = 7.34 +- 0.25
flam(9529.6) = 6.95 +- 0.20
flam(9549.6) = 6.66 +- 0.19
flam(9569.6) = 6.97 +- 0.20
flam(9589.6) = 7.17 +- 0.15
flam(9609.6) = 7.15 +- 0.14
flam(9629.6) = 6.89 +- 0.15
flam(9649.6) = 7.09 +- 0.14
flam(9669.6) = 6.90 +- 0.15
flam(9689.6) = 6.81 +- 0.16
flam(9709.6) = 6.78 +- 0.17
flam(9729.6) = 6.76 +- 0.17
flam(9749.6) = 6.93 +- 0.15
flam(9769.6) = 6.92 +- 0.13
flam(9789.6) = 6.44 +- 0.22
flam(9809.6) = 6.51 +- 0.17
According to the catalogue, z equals 0.000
